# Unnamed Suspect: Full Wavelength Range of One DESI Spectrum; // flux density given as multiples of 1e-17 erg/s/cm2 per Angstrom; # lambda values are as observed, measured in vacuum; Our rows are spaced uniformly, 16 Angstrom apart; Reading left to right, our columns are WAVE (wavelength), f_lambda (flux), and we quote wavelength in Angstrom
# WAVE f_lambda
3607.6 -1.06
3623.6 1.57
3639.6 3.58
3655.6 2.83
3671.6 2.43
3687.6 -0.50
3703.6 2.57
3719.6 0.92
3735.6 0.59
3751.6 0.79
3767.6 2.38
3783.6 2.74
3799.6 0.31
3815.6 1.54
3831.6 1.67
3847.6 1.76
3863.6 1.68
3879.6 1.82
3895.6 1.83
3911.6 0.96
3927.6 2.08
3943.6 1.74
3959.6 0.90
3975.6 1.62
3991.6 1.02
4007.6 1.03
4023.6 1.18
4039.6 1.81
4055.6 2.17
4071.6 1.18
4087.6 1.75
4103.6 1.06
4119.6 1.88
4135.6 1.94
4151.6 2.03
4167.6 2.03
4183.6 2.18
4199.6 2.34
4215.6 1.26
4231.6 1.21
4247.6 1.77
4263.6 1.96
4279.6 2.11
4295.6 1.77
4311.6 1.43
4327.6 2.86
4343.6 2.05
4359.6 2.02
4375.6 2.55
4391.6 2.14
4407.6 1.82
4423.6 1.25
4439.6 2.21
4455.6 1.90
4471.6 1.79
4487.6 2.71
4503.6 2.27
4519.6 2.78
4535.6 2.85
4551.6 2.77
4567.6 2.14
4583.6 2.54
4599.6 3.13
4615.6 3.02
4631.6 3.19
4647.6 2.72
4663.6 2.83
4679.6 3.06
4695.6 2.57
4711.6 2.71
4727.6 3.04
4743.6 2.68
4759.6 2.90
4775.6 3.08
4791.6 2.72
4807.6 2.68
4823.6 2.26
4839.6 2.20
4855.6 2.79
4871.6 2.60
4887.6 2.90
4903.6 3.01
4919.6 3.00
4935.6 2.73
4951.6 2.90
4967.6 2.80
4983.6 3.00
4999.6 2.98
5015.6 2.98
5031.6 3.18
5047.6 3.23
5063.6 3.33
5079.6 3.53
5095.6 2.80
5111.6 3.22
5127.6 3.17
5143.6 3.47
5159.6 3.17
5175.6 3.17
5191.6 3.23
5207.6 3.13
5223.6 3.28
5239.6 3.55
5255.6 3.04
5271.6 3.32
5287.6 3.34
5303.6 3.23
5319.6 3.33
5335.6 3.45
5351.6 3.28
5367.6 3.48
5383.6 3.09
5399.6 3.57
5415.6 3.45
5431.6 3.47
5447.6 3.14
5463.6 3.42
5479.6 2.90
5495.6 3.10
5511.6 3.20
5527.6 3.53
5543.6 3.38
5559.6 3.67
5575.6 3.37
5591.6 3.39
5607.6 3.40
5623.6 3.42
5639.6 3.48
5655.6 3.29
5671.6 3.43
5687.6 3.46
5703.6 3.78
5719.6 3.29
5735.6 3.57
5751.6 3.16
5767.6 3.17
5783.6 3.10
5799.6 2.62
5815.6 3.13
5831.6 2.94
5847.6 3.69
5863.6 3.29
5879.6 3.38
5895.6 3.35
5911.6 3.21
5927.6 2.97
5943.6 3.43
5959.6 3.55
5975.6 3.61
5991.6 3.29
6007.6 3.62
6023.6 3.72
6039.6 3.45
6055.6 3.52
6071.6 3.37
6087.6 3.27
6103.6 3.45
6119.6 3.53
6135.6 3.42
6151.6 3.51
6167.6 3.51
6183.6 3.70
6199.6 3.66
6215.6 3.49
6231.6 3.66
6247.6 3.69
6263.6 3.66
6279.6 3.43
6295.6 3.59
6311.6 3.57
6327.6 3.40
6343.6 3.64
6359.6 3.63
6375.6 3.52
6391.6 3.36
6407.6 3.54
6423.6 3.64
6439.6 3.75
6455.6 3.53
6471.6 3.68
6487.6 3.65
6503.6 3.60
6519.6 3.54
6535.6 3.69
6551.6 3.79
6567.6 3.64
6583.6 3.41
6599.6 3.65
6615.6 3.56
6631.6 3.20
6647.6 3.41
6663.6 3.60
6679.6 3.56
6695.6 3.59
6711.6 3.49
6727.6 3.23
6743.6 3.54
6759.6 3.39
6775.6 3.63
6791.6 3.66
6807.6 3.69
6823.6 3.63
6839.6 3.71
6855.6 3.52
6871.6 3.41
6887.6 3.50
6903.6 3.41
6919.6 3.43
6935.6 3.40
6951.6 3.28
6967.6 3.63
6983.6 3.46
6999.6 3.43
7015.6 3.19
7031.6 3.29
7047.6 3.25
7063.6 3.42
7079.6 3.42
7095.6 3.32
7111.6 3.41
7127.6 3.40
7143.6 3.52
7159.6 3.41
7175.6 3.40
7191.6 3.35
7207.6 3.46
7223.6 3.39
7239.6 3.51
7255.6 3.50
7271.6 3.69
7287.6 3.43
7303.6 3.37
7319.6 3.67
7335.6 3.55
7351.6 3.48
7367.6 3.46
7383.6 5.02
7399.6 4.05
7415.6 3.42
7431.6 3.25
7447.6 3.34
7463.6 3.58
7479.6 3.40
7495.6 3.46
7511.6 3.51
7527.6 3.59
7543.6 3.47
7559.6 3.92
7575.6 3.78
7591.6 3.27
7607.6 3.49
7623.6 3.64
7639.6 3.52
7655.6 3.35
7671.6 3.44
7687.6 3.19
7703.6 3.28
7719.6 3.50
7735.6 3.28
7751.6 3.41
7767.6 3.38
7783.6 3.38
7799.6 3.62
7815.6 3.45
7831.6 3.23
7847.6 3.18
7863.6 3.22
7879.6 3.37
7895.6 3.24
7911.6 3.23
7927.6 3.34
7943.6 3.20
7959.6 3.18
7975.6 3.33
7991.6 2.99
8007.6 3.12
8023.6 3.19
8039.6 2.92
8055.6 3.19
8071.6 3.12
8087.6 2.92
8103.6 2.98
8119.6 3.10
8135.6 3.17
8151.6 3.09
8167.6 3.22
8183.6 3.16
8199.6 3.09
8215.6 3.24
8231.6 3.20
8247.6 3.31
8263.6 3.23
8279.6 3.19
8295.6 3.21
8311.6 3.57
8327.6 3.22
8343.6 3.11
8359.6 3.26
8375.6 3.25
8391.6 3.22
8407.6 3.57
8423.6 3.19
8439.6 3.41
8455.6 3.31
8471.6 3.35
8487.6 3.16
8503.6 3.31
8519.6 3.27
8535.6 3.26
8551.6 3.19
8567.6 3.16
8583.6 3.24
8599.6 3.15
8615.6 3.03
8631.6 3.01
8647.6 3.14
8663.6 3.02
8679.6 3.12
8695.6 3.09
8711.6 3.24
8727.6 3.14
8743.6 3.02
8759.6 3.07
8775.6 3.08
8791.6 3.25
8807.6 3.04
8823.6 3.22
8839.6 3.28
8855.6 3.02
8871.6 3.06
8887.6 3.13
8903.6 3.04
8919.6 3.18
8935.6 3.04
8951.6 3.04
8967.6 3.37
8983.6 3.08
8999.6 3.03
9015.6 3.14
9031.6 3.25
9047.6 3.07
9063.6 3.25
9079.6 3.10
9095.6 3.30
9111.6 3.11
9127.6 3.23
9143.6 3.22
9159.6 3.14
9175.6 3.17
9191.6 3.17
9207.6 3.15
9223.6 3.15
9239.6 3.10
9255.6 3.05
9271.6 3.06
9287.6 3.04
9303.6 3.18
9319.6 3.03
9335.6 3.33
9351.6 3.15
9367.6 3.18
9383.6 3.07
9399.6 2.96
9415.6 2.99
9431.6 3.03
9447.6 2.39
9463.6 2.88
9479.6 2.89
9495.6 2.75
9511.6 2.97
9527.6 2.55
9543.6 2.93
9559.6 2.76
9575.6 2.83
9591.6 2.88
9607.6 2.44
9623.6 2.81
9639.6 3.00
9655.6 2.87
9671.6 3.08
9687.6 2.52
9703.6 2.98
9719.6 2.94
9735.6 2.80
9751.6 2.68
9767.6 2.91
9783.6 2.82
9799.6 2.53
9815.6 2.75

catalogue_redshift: 0.12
